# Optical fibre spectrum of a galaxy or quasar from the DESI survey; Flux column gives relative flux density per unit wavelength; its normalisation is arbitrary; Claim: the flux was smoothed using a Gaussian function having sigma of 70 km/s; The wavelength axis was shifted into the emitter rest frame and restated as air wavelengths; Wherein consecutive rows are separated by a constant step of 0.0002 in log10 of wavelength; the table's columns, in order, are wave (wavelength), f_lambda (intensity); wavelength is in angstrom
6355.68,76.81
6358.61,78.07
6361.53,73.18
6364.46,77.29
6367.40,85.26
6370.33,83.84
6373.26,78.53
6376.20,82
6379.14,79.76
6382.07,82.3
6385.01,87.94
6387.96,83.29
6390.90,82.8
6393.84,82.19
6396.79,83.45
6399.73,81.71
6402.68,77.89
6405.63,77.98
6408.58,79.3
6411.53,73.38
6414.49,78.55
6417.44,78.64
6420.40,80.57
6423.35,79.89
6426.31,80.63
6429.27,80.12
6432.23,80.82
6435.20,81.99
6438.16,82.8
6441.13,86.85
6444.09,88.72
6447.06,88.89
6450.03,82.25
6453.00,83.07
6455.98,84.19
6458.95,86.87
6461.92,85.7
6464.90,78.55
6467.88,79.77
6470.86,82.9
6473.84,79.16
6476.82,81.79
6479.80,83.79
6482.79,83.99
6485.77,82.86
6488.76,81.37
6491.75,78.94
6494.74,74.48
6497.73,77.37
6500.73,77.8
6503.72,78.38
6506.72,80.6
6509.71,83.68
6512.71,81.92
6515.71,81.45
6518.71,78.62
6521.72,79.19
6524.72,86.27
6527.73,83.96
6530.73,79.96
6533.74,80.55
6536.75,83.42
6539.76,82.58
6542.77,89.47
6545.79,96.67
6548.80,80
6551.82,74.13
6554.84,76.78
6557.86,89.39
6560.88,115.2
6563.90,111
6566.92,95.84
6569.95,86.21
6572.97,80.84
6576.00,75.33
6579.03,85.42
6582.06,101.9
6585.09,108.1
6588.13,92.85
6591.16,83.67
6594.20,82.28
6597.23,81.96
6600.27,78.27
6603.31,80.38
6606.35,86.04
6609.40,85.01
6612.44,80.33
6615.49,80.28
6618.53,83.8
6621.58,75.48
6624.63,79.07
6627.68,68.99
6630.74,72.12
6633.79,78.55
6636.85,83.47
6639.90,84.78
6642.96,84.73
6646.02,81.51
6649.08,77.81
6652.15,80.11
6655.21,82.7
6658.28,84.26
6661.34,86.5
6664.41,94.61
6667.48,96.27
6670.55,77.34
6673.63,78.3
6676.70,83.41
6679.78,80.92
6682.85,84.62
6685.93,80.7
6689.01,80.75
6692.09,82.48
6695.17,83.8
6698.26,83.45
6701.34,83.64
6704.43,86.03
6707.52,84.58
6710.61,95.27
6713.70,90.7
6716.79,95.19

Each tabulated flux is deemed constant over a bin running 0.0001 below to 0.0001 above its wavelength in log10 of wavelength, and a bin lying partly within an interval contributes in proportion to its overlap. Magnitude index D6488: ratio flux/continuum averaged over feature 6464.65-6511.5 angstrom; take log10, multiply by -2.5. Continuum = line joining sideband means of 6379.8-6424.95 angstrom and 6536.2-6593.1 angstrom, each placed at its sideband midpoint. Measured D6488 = 0.07 mag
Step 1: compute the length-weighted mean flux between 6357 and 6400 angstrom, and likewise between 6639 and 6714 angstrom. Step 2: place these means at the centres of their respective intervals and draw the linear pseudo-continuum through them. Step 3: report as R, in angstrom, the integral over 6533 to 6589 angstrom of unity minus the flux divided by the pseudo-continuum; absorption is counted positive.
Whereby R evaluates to -4.5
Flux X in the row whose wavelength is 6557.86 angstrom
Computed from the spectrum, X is 89.39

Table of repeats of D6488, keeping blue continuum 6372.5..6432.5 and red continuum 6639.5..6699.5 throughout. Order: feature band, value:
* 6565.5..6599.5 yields -0.074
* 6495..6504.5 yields 0.058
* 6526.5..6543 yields -0.012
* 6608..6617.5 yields 0.011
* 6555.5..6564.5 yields -0.233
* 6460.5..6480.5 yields -0.004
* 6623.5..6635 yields 0.118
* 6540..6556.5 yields -0.016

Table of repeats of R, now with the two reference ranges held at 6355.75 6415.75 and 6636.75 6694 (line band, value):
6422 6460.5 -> -1.3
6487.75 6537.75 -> 0.8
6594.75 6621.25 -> 0.3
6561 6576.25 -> -2.0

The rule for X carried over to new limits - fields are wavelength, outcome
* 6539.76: 82.58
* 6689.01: 80.75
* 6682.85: 84.62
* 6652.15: 80.11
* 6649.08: 77.81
